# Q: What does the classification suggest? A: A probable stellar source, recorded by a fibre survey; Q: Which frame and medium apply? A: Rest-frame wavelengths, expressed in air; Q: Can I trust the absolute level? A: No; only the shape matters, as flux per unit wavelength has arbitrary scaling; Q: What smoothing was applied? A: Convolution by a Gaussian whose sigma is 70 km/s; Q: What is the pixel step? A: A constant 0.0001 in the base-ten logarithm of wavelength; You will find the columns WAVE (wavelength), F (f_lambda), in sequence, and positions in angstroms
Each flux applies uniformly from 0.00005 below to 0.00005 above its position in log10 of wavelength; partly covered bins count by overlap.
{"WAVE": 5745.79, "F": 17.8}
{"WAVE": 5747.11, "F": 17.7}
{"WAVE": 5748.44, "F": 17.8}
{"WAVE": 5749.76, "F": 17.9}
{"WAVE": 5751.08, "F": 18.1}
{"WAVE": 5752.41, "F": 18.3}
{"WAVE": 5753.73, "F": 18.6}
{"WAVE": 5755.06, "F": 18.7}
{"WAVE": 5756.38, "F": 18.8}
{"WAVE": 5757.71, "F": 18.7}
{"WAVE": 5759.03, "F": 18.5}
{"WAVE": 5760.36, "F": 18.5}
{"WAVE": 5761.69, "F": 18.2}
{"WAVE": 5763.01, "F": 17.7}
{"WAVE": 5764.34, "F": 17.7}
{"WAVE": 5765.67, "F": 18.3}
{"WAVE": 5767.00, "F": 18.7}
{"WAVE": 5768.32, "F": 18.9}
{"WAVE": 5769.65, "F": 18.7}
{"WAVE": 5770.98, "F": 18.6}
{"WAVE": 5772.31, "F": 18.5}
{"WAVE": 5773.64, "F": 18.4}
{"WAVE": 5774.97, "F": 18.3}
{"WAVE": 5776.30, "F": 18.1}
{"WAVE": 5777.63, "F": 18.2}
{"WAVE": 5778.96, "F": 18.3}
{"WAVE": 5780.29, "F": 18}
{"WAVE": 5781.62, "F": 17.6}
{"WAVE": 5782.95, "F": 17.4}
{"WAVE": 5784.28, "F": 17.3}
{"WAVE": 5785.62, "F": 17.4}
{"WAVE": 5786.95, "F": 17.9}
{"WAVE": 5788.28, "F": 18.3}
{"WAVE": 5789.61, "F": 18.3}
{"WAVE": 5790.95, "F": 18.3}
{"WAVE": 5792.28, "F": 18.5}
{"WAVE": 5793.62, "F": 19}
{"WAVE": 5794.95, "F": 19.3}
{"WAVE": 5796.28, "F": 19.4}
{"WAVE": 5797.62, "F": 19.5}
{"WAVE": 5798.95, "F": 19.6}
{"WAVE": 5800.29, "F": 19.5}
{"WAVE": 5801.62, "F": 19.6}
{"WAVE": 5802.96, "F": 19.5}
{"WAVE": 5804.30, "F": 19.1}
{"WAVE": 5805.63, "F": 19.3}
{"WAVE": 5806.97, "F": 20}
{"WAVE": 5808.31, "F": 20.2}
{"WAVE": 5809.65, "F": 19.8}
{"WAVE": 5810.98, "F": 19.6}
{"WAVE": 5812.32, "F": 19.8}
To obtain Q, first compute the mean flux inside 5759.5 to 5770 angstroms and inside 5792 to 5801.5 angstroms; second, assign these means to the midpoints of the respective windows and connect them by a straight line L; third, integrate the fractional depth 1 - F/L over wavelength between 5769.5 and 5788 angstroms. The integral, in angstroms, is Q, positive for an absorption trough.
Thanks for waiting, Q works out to 0.7 angstroms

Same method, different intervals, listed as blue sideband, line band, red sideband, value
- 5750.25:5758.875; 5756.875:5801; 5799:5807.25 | 1.4 angstroms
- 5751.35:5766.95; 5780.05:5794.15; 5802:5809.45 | 0.8 angstroms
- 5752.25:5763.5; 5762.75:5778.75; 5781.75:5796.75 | 0.0 angstroms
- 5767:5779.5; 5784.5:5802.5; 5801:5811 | 0.4 angstroms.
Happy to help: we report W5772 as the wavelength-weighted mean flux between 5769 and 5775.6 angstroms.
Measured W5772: 18.5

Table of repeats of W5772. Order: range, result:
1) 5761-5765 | 17.9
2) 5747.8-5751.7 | 18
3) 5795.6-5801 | 19.5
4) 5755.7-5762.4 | 18.6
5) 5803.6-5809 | 19.6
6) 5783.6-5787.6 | 17.5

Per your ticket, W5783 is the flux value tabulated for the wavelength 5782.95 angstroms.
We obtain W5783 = 17.4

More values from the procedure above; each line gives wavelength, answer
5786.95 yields 17.9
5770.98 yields 18.6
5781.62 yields 17.6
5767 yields 18.7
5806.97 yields 20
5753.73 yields 18.6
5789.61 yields 18.3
